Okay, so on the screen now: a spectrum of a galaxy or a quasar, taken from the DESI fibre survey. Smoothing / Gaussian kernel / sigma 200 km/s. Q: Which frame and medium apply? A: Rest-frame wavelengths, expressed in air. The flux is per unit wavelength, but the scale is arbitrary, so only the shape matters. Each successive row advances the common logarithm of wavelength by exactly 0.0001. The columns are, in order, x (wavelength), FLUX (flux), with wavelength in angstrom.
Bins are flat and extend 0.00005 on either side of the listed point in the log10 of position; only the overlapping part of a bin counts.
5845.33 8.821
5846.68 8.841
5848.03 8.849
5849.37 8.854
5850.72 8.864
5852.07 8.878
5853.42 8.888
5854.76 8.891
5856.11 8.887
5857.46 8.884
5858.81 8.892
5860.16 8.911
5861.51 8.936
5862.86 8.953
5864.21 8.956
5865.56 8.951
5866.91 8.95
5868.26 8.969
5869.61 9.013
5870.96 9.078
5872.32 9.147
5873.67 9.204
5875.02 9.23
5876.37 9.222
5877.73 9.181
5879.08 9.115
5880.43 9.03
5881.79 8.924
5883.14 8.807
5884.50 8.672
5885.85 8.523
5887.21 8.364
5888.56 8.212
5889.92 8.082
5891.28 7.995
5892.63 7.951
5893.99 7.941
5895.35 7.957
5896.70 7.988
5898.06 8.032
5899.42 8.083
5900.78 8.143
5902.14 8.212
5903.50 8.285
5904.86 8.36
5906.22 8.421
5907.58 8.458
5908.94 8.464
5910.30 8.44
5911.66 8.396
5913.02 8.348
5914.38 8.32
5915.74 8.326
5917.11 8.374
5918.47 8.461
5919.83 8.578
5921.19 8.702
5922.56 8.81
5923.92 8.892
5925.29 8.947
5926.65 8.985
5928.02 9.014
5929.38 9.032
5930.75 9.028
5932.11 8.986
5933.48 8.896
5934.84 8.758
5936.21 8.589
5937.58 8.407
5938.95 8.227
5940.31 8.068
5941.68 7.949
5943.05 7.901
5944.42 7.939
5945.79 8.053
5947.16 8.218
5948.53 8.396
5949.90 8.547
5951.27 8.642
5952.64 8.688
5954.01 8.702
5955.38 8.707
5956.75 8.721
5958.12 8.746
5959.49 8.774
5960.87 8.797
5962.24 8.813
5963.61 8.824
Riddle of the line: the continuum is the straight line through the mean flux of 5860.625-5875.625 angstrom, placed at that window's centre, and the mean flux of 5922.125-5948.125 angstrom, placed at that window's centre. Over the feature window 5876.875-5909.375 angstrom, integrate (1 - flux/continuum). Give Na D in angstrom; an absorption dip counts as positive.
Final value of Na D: 1.7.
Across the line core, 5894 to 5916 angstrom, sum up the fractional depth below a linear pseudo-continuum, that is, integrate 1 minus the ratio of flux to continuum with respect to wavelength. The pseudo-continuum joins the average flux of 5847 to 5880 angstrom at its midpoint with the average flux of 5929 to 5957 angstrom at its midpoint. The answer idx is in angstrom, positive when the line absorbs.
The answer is 1.2 angstrom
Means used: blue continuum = 8.99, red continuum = 8.49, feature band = 8.26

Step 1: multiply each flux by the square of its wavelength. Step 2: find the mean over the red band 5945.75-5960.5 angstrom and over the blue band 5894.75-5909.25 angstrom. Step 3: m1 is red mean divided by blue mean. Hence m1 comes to 1.1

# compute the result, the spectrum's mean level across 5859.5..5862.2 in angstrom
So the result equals 8.92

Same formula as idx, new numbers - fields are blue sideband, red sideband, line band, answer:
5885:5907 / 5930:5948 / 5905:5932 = -1.1 angstrom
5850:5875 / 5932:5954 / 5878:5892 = 0.3 angstrom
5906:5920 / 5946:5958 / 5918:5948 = -0.3 angstrom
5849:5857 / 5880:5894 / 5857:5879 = -0.9 angstrom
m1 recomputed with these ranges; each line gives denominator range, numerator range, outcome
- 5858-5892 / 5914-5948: 0.98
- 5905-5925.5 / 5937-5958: 0.99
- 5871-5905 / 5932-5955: 1.00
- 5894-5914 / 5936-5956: 1.02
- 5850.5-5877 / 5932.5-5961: 0.97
